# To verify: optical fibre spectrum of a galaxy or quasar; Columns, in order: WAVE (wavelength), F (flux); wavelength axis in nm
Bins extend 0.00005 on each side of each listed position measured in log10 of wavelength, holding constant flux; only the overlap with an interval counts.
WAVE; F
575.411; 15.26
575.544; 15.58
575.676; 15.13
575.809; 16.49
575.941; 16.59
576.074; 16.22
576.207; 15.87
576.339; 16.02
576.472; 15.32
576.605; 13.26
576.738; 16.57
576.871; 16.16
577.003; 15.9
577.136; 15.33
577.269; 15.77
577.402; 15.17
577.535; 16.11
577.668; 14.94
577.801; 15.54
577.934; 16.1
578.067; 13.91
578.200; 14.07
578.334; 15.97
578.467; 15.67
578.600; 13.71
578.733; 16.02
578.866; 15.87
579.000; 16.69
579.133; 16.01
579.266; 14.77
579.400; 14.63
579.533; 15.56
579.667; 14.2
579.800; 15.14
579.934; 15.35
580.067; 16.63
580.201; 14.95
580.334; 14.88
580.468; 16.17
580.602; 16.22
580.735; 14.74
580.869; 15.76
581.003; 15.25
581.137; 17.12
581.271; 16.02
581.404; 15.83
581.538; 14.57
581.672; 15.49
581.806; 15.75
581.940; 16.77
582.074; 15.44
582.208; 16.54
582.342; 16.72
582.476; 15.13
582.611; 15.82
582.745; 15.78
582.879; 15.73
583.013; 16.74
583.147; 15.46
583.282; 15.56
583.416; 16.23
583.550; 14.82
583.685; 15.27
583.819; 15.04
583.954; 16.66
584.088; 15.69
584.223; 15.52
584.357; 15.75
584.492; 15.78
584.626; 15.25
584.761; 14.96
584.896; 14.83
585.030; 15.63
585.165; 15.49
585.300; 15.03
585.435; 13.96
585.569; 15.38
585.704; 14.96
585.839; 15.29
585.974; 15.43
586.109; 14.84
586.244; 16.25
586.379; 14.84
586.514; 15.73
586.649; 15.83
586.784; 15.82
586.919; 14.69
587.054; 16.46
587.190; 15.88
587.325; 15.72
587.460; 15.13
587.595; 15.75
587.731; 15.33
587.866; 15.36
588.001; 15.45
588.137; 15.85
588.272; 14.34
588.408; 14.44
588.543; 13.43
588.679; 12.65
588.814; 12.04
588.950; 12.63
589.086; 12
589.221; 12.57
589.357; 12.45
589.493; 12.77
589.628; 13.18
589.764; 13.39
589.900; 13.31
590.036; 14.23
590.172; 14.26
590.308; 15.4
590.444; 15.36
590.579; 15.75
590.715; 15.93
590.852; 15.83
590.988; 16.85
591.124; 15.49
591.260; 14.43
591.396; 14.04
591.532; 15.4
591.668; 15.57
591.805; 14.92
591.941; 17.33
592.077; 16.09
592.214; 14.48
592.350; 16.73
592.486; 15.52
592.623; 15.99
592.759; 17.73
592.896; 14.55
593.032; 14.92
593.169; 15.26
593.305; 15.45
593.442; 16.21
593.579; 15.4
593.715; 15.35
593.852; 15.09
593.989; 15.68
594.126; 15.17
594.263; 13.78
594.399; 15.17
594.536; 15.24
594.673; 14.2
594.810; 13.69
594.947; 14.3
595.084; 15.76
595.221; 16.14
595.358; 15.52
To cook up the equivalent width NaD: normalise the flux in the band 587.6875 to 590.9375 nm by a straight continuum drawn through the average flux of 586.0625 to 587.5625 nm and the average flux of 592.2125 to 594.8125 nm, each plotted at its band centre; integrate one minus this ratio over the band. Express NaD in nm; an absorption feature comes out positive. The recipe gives 0.29 nm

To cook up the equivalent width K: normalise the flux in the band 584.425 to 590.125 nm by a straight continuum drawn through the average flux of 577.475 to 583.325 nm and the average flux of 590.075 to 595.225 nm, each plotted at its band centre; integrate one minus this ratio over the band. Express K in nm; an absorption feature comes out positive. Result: 0.308 nm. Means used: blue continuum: 15.6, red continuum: 15.4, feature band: 14.6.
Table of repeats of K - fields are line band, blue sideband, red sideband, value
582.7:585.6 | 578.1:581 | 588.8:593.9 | -0.06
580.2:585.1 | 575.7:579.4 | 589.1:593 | -0.12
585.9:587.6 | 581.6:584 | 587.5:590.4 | -0.12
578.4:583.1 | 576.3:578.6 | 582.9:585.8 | -0.08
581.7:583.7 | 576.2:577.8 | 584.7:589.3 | -0.10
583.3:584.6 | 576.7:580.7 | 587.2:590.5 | -0.08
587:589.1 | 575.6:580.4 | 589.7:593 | 0.11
